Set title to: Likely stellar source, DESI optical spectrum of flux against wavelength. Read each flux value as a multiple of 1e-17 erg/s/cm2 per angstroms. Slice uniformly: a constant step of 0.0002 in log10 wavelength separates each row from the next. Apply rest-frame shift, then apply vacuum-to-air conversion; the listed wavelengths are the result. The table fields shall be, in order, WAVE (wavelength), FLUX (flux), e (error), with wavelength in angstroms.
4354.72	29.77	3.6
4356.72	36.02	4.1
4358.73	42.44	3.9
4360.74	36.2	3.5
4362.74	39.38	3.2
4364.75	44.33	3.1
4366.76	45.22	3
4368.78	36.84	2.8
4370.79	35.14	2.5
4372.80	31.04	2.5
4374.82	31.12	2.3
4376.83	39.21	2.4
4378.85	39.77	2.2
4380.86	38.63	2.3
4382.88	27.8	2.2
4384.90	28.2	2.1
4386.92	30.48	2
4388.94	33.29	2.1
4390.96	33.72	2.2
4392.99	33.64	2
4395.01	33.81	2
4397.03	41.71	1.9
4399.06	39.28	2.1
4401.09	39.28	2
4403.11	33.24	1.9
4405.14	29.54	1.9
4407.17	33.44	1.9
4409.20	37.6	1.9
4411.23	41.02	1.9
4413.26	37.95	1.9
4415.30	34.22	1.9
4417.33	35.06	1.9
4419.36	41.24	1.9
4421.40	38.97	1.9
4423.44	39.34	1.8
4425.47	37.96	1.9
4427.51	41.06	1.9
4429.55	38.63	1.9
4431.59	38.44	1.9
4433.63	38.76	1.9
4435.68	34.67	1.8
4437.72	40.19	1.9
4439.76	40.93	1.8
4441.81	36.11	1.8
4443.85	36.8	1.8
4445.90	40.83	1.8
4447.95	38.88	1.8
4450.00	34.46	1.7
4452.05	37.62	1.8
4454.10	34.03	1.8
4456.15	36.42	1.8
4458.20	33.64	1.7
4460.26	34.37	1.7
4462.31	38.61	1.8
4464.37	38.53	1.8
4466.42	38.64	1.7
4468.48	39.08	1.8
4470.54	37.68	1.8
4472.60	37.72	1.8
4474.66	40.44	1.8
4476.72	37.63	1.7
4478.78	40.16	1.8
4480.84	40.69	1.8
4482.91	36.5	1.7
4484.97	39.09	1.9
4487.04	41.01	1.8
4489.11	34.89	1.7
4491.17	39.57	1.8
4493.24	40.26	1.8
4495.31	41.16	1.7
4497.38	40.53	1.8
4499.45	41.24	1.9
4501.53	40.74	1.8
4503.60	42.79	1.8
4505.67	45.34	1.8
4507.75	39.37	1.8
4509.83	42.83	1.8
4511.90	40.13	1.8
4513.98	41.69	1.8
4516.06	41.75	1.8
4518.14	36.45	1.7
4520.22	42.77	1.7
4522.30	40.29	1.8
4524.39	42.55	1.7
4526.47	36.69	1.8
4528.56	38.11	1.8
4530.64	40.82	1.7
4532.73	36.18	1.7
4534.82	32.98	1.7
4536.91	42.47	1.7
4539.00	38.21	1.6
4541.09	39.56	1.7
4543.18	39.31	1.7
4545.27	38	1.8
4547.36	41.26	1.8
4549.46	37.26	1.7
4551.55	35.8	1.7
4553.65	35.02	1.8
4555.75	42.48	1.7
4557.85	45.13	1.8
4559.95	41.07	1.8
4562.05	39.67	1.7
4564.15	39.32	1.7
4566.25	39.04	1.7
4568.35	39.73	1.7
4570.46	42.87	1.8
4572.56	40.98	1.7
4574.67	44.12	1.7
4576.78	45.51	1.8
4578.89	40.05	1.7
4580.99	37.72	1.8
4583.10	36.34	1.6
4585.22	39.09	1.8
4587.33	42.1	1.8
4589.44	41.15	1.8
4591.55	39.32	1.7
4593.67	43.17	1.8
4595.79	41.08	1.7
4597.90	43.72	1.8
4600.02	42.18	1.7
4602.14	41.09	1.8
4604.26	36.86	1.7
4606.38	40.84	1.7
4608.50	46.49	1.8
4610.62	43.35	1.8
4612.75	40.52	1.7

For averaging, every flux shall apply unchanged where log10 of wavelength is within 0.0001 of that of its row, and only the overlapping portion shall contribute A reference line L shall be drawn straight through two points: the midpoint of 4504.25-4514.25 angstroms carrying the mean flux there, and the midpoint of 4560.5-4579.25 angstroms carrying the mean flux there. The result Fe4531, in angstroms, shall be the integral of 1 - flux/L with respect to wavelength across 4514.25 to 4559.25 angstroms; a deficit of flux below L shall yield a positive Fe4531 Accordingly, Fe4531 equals 2.6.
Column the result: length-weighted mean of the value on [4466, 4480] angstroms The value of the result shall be 38.8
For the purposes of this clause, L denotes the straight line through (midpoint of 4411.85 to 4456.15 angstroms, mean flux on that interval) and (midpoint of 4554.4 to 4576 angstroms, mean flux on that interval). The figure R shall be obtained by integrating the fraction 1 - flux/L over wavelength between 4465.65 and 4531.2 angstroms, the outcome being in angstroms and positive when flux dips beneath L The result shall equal -0.6 angstroms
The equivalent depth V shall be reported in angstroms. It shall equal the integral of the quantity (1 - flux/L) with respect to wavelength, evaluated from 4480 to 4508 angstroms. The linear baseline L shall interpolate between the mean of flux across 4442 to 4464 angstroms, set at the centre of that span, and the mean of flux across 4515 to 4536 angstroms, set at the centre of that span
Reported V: -1.7 angstroms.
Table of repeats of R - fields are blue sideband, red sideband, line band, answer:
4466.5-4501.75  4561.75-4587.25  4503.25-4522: -0.82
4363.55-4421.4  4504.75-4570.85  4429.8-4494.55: -0.31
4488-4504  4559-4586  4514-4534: 0.32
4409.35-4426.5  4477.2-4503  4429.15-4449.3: 0.14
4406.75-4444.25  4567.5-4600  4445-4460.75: 0.95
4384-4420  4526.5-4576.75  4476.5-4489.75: -0.38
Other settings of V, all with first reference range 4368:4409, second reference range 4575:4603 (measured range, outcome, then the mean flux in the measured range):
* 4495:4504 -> -0.7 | 41.2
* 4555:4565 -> -0.4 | 41.5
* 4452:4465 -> 0.3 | 36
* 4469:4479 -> -0.4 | 38.6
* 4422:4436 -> -1.1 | 38.6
